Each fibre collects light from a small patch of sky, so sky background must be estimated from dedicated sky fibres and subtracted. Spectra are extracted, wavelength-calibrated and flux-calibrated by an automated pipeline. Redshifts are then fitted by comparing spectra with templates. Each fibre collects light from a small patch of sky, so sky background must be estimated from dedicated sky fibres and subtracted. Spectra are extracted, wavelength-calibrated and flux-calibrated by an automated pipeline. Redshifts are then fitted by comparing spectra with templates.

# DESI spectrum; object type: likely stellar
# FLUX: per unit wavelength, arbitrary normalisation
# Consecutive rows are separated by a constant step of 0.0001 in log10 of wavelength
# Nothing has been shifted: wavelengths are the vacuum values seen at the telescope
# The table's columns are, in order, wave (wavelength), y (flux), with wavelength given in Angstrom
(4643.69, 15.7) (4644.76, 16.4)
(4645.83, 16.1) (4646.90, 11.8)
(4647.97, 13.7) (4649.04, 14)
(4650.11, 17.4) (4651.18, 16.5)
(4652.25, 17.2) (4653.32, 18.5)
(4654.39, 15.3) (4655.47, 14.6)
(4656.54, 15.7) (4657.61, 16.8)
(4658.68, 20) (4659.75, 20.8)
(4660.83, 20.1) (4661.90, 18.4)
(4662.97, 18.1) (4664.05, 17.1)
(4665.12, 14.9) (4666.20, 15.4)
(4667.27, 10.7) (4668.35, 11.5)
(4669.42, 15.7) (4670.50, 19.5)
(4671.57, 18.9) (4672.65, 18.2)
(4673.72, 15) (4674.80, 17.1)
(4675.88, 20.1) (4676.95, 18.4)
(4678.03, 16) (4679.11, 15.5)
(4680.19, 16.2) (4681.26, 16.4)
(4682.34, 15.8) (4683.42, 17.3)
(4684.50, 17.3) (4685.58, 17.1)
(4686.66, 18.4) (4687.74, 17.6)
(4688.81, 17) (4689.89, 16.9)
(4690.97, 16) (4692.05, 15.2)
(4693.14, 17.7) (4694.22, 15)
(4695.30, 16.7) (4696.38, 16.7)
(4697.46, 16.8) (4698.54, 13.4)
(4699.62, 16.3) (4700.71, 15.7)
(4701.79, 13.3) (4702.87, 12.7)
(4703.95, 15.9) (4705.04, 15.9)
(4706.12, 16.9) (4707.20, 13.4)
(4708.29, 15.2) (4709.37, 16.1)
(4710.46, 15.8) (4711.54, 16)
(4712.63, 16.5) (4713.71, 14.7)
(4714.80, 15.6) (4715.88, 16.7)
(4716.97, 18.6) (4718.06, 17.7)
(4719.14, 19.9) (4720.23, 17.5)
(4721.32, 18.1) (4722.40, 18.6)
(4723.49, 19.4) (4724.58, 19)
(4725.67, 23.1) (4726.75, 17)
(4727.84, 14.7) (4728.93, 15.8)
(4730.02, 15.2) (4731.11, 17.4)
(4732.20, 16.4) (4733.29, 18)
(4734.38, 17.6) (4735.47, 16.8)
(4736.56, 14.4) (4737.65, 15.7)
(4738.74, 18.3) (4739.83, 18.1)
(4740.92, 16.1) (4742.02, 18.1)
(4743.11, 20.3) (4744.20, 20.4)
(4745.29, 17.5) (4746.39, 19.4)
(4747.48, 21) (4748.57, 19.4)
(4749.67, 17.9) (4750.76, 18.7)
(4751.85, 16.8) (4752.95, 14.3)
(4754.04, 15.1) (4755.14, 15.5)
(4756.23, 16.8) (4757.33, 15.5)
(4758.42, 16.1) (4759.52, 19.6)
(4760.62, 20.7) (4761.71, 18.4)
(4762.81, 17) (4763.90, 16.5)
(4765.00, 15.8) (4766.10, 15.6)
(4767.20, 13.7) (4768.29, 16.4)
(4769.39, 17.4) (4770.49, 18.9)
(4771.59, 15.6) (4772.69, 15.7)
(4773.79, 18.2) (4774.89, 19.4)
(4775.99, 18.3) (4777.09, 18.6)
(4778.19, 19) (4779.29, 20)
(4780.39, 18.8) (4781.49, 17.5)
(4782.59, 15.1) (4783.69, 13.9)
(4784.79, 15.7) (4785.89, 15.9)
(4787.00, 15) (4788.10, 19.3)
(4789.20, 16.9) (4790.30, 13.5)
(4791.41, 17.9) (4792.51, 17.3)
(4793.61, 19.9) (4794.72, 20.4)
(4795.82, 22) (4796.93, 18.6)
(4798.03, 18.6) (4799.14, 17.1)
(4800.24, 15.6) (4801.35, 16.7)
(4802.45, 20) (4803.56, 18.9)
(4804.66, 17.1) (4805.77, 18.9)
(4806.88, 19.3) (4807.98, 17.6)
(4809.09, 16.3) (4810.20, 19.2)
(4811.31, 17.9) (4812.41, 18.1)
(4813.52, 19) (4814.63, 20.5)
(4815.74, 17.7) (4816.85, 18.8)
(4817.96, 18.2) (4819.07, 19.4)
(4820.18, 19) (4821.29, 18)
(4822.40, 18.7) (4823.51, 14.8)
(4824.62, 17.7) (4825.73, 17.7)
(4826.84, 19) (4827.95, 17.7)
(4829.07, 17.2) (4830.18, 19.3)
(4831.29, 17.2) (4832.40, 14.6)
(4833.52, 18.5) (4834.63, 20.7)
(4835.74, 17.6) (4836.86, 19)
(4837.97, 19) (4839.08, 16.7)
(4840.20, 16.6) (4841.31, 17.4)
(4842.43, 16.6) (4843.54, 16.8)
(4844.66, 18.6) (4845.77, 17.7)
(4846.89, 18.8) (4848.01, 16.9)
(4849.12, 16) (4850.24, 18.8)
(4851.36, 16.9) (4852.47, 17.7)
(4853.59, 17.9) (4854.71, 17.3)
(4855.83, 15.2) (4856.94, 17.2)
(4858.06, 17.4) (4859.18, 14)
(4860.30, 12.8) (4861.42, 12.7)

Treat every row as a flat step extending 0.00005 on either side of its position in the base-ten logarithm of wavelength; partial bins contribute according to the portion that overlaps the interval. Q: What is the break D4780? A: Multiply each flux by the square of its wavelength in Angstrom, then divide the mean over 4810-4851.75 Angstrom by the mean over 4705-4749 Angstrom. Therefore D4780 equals 1.1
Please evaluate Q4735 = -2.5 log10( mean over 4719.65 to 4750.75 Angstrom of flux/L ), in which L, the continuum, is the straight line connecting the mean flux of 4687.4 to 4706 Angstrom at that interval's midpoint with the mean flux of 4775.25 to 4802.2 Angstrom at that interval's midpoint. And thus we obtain -0.08 mag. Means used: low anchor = 15.8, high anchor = 17.6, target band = 17.9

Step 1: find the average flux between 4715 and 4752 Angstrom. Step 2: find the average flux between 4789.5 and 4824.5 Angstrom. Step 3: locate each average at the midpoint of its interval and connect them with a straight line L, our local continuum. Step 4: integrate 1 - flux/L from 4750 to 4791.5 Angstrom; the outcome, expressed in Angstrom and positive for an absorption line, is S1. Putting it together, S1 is 2.64 Angstrom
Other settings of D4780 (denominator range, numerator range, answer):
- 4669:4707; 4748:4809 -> 1.10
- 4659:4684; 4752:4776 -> 1.04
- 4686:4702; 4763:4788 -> 1.08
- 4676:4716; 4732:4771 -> 1.10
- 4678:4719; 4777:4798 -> 1.14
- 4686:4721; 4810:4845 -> 1.17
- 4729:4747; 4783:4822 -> 1.06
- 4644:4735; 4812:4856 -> 1.14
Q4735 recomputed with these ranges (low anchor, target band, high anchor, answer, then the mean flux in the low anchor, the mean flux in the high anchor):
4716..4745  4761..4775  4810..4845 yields 0.07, 17.8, 18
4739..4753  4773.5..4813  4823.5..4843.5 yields 0.01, 18.4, 17.7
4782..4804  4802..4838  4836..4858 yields -0.05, 17.4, 17.4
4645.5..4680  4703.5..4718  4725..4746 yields 0.07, 16.5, 17.4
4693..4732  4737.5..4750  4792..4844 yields -0.10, 16.5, 18.1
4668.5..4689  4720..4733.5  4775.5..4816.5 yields -0.02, 17.1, 17.9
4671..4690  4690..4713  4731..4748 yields 0.12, 17.2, 17.9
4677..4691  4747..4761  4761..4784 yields -0.02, 16.8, 17.2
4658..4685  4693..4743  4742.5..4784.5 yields 0.04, 17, 17.5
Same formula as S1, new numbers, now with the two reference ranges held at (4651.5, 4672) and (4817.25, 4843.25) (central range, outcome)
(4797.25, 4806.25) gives -0.1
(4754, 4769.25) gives 0.6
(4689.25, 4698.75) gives 0.5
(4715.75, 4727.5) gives -1.0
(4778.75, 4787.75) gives 0.5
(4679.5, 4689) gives 0.0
